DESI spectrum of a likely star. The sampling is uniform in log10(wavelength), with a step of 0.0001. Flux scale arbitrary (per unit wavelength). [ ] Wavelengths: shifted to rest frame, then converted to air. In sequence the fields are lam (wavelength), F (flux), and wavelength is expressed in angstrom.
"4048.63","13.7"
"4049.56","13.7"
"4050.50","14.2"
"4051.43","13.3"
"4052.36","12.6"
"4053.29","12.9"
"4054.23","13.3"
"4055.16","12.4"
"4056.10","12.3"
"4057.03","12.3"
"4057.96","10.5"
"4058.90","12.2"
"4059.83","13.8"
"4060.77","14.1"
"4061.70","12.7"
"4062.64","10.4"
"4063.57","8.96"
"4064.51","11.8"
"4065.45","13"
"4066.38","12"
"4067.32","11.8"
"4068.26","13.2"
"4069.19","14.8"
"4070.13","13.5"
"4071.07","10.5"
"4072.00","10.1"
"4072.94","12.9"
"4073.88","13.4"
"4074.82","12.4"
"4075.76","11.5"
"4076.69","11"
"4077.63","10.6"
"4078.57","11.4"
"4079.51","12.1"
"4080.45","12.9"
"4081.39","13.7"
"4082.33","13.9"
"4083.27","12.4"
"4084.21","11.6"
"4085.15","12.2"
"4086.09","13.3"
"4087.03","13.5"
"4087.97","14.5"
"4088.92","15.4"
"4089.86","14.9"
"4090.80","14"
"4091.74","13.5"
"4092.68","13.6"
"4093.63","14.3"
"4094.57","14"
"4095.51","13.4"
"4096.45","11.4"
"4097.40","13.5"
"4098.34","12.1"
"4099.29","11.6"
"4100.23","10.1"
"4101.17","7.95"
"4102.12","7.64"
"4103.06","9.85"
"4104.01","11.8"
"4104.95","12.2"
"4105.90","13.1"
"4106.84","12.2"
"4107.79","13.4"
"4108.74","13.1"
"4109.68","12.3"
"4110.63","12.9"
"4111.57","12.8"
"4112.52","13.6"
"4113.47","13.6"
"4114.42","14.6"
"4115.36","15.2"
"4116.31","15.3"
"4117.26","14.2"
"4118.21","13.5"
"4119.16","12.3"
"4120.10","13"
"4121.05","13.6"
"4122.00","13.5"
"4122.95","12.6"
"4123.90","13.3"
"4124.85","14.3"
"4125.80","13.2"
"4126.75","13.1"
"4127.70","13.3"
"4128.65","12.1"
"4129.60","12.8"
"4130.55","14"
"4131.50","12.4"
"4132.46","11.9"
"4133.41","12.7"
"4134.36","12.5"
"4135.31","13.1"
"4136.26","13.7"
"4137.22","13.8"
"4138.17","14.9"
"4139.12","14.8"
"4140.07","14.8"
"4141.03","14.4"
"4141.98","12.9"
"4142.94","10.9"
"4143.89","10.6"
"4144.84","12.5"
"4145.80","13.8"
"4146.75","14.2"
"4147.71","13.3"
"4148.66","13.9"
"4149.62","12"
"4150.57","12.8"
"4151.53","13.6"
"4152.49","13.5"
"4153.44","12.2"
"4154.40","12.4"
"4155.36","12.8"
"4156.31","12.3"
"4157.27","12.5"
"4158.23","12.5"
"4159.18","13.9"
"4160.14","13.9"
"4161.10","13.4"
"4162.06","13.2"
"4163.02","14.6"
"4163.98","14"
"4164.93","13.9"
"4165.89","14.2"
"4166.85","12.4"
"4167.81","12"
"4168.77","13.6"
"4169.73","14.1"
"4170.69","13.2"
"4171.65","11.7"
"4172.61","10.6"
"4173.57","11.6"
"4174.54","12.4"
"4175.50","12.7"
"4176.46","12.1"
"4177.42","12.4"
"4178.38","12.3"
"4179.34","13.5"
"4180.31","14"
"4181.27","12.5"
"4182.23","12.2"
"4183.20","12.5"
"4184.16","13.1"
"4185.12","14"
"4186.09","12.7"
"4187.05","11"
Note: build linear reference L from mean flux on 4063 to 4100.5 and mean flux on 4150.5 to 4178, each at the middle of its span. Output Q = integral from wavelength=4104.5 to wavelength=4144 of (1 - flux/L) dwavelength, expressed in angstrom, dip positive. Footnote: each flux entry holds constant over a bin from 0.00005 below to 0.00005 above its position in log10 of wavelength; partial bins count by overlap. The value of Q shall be -1.5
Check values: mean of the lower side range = 12.6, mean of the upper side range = 12.9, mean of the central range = 13.3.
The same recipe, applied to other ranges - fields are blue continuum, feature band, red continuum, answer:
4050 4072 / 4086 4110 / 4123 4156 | 0.36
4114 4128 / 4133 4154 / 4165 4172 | 0.28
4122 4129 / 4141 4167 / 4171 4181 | -0.78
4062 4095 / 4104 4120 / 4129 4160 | -0.58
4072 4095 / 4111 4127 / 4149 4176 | -0.83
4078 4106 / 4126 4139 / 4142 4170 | -0.29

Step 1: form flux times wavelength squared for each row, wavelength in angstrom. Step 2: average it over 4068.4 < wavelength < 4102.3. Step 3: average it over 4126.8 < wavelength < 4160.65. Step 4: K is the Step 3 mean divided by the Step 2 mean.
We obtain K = 1.07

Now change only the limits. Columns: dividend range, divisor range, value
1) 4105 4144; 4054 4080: 1.13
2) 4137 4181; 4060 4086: 1.11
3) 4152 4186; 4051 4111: 1.09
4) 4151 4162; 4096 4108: 1.19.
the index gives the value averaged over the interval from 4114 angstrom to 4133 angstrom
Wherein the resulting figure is 13.4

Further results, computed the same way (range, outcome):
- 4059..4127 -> 12.7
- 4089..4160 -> 13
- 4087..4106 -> 12.5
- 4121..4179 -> 13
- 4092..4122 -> 12.7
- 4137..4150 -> 13.3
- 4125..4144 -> 13.2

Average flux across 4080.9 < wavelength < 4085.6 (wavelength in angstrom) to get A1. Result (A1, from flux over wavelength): 12.8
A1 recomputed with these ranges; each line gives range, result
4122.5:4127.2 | 13.3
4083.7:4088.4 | 13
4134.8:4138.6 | 13.8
